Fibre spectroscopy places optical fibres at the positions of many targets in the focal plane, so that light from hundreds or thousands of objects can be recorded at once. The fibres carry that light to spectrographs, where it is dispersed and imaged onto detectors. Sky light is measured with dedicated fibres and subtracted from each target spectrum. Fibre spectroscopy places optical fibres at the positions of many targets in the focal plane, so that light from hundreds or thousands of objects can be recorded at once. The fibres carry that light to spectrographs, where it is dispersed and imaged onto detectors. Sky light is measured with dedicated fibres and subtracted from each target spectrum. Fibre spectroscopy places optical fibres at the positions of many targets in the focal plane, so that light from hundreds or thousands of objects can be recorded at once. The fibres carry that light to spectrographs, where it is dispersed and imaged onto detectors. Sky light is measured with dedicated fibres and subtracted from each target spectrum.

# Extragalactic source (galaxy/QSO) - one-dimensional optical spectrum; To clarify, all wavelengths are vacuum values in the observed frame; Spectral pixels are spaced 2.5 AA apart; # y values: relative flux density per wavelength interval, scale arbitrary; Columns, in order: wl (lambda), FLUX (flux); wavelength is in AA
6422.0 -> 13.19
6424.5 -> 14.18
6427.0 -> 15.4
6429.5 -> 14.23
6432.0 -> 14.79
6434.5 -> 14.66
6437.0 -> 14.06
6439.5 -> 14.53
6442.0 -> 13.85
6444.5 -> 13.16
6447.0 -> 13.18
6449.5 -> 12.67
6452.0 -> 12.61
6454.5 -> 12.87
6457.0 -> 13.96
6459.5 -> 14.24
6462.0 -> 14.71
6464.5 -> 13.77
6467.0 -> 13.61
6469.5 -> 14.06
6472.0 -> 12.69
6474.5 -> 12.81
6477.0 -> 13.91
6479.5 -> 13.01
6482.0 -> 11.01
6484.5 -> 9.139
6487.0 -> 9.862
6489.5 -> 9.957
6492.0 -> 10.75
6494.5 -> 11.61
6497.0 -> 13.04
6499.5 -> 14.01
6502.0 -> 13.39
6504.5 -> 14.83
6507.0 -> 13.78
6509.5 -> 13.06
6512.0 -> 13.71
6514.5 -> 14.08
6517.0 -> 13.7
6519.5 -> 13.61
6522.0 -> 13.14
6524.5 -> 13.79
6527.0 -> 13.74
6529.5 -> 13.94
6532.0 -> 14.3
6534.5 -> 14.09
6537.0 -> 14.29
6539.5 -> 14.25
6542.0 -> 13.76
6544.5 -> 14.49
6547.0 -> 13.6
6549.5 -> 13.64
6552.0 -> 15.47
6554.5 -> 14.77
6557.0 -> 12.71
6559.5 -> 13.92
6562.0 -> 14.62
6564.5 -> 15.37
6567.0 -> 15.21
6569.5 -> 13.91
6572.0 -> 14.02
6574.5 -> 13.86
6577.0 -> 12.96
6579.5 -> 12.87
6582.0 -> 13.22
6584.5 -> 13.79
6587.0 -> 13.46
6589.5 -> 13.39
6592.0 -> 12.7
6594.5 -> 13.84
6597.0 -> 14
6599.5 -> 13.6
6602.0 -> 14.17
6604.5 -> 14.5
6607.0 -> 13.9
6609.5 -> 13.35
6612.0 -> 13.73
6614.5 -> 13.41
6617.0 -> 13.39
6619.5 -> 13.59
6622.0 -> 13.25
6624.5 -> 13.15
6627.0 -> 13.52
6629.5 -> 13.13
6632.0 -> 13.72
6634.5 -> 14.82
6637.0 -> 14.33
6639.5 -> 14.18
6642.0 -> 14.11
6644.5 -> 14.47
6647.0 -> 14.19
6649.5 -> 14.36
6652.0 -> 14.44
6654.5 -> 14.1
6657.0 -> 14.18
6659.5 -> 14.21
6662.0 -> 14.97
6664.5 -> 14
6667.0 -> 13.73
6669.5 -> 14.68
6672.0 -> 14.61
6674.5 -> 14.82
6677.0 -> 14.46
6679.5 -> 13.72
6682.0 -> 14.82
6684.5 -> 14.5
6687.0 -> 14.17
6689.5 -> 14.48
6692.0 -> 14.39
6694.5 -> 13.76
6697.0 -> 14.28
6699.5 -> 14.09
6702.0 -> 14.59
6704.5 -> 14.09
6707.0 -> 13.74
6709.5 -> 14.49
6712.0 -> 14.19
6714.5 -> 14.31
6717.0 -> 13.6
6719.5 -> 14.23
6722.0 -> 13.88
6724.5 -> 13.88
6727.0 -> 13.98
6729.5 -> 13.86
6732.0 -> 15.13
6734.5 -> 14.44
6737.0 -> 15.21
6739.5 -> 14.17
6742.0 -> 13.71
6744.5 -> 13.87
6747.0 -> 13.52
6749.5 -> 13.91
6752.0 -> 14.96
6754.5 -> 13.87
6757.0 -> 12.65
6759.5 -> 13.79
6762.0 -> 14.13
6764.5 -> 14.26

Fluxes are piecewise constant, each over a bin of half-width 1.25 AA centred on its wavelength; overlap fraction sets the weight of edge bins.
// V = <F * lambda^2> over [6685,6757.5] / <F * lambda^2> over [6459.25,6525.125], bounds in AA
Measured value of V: 1.17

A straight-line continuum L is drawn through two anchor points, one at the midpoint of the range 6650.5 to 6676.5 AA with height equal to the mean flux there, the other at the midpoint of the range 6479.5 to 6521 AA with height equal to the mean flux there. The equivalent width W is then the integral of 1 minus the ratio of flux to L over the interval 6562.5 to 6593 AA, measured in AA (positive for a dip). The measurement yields -0.9 AA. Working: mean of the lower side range 12.5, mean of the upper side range 14.4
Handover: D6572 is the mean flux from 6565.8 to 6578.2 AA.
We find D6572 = 14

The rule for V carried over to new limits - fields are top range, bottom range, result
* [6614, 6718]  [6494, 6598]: 1.06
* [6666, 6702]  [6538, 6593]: 1.07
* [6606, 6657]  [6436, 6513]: 1.12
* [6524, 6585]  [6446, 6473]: 1.07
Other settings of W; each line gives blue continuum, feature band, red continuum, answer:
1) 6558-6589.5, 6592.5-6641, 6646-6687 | 1.2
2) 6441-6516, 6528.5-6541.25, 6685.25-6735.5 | -0.9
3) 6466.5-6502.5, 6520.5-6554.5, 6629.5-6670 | -3.3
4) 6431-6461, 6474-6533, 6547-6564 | 4.8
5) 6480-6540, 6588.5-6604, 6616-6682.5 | 0.0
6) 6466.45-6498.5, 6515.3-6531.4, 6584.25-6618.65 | -1.5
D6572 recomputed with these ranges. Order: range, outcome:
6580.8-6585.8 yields 13.5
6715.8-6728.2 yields 13.9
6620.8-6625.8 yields 13.2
